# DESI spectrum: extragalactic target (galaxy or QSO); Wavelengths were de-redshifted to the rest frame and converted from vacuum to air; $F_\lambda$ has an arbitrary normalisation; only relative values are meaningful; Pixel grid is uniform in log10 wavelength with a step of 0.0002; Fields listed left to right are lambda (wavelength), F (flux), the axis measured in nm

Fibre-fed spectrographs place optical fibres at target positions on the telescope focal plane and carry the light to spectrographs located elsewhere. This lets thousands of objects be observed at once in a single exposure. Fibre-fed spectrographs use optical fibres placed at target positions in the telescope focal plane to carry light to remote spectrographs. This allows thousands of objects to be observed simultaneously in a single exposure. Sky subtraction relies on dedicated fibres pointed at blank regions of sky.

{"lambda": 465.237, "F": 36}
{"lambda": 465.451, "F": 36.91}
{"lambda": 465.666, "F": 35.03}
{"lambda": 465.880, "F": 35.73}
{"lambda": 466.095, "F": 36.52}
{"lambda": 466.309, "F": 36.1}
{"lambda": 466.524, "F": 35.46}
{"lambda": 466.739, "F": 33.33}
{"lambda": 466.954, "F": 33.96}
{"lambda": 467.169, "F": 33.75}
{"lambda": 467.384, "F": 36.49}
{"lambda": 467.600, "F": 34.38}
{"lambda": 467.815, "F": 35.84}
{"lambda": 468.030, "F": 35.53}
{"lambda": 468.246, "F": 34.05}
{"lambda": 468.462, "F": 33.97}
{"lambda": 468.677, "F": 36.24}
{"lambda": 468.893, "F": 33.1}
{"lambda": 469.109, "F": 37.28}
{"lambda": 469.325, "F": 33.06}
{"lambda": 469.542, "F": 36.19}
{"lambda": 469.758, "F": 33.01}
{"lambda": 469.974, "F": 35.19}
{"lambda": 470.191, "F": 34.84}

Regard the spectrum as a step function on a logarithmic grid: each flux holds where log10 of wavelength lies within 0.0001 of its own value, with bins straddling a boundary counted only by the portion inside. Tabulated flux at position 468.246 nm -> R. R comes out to 34.05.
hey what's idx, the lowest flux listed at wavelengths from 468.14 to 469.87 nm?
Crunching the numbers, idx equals 33.01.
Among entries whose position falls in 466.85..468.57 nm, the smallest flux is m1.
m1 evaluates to 33.75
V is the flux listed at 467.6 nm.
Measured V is 34.38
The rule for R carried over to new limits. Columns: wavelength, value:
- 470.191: 34.84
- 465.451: 36.91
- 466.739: 33.33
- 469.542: 36.19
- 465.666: 35.03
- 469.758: 33.01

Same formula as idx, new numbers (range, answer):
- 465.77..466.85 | 33.33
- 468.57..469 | 33.1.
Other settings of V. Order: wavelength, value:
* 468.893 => 33.1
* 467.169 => 33.75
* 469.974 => 35.19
